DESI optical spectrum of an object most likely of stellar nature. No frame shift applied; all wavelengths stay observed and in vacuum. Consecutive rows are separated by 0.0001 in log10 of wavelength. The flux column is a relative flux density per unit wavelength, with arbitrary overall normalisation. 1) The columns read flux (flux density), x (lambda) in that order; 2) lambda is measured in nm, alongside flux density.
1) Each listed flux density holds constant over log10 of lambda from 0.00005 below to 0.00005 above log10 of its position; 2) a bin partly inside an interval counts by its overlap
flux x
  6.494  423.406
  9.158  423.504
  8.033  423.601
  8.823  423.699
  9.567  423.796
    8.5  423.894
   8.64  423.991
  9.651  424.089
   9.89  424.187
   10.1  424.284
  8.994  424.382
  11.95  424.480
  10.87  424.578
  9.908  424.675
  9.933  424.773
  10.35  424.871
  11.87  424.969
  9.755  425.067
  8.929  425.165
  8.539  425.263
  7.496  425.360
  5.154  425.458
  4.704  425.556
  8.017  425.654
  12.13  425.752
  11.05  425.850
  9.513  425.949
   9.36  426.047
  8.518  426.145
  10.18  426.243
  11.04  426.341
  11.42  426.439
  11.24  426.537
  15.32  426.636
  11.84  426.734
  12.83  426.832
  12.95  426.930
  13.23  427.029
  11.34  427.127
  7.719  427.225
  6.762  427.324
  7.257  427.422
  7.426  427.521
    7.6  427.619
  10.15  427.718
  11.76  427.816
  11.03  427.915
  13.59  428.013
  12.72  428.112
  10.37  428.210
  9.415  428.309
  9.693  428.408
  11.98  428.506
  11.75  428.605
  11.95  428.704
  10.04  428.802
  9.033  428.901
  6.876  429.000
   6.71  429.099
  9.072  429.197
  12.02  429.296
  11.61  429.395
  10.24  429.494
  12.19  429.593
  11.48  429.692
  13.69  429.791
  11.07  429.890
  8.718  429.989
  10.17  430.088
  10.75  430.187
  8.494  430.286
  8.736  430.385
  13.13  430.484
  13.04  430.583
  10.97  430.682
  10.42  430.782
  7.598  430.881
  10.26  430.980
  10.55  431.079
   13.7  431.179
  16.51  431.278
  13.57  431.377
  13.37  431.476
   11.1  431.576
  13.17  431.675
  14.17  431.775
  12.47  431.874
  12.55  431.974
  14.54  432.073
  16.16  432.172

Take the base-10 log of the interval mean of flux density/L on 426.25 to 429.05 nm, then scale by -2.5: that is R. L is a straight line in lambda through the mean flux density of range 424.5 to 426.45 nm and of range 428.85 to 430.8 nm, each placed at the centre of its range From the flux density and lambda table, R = -0.08 mag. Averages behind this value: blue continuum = 9.44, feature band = 10.6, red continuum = 10.4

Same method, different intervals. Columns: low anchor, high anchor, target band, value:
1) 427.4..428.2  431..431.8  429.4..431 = 0.14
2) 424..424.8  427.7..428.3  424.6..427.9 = 0.10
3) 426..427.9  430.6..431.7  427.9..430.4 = 0.07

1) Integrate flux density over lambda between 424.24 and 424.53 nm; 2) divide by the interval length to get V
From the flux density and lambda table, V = 10.3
